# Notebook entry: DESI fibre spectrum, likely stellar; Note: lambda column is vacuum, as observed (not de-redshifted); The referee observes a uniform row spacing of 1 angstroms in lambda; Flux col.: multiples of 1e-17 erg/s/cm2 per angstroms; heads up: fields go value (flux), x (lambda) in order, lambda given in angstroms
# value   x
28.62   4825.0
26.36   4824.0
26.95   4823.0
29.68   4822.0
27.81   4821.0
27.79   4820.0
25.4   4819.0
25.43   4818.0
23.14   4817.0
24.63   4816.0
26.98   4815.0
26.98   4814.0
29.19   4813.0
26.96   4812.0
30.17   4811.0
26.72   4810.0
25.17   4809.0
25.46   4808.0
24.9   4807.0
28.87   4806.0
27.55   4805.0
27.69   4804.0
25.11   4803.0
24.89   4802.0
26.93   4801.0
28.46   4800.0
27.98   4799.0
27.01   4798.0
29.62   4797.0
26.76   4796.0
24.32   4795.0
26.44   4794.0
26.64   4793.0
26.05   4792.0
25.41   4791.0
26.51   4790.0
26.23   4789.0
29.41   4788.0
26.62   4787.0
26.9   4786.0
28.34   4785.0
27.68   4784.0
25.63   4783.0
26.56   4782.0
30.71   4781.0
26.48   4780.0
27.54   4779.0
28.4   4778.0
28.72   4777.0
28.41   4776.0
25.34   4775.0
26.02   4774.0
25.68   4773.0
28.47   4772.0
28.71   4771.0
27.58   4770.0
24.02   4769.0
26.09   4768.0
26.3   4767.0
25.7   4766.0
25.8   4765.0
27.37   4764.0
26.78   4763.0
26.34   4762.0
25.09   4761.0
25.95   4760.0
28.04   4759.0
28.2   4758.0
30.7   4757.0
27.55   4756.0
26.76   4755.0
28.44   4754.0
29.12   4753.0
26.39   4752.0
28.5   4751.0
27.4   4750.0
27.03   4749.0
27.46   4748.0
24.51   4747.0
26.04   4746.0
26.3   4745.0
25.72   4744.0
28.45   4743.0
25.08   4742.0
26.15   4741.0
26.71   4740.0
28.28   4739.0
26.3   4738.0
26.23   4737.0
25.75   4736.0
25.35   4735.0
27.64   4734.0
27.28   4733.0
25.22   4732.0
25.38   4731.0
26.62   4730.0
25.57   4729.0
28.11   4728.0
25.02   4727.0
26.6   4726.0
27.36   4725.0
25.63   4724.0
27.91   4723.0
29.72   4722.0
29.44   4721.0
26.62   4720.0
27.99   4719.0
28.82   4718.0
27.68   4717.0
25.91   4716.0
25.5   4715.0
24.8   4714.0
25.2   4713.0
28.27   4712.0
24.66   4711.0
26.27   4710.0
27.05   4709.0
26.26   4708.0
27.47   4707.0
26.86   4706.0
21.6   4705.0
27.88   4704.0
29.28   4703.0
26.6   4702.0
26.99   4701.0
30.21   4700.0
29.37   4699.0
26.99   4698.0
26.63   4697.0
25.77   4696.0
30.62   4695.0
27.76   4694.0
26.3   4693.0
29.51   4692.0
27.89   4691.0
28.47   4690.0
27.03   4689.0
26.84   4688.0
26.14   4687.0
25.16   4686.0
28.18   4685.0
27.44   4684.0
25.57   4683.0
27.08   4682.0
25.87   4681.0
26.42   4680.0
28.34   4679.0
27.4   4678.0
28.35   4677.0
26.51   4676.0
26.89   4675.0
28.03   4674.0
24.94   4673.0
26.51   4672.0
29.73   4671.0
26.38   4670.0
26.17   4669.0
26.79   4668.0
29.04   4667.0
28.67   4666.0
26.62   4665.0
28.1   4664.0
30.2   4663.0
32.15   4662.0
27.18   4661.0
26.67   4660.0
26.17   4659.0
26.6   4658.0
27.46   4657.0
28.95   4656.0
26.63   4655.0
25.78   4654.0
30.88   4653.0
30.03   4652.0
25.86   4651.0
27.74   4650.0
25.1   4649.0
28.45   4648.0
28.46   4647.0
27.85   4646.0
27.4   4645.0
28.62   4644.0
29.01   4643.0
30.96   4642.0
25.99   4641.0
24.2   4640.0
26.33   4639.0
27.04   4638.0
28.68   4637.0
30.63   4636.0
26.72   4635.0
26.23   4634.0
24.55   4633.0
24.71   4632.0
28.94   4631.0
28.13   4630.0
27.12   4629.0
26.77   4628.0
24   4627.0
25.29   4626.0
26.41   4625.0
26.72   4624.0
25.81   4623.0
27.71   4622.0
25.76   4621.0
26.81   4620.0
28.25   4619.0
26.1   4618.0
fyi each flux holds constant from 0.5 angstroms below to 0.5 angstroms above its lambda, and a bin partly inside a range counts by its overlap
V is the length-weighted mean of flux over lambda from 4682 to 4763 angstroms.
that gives 27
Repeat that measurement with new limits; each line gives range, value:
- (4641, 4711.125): 27.5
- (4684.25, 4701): 27.7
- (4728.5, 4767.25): 26.8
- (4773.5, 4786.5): 27.4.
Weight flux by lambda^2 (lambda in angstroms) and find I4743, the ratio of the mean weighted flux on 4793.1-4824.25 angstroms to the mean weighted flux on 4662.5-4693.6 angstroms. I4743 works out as 1.04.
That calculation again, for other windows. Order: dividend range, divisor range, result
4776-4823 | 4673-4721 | 1.04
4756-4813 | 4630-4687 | 1.04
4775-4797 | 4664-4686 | 1.05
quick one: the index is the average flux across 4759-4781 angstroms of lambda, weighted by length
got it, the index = 26.8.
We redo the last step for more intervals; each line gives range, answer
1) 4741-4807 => 27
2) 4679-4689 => 26.6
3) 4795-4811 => 26.9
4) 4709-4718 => 26.2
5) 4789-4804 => 26.6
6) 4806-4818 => 26.5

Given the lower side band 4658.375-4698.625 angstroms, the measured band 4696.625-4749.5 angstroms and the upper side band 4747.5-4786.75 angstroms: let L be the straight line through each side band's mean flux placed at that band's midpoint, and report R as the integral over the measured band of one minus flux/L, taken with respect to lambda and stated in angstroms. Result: 1.11 angstroms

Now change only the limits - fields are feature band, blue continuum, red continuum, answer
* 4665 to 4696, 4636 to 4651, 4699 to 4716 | -0.30 angstroms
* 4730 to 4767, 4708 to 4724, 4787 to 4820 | 0.10 angstroms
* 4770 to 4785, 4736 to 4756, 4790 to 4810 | -0.44 angstroms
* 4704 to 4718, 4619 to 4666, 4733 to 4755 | 0.44 angstroms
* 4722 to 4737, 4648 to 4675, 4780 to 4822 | 0.43 angstroms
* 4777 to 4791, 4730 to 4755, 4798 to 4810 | -0.40 angstroms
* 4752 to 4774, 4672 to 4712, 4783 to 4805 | -0.07 angstroms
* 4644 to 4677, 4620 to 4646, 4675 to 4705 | -0.60 angstroms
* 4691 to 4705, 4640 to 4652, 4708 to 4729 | -0.33 angstroms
